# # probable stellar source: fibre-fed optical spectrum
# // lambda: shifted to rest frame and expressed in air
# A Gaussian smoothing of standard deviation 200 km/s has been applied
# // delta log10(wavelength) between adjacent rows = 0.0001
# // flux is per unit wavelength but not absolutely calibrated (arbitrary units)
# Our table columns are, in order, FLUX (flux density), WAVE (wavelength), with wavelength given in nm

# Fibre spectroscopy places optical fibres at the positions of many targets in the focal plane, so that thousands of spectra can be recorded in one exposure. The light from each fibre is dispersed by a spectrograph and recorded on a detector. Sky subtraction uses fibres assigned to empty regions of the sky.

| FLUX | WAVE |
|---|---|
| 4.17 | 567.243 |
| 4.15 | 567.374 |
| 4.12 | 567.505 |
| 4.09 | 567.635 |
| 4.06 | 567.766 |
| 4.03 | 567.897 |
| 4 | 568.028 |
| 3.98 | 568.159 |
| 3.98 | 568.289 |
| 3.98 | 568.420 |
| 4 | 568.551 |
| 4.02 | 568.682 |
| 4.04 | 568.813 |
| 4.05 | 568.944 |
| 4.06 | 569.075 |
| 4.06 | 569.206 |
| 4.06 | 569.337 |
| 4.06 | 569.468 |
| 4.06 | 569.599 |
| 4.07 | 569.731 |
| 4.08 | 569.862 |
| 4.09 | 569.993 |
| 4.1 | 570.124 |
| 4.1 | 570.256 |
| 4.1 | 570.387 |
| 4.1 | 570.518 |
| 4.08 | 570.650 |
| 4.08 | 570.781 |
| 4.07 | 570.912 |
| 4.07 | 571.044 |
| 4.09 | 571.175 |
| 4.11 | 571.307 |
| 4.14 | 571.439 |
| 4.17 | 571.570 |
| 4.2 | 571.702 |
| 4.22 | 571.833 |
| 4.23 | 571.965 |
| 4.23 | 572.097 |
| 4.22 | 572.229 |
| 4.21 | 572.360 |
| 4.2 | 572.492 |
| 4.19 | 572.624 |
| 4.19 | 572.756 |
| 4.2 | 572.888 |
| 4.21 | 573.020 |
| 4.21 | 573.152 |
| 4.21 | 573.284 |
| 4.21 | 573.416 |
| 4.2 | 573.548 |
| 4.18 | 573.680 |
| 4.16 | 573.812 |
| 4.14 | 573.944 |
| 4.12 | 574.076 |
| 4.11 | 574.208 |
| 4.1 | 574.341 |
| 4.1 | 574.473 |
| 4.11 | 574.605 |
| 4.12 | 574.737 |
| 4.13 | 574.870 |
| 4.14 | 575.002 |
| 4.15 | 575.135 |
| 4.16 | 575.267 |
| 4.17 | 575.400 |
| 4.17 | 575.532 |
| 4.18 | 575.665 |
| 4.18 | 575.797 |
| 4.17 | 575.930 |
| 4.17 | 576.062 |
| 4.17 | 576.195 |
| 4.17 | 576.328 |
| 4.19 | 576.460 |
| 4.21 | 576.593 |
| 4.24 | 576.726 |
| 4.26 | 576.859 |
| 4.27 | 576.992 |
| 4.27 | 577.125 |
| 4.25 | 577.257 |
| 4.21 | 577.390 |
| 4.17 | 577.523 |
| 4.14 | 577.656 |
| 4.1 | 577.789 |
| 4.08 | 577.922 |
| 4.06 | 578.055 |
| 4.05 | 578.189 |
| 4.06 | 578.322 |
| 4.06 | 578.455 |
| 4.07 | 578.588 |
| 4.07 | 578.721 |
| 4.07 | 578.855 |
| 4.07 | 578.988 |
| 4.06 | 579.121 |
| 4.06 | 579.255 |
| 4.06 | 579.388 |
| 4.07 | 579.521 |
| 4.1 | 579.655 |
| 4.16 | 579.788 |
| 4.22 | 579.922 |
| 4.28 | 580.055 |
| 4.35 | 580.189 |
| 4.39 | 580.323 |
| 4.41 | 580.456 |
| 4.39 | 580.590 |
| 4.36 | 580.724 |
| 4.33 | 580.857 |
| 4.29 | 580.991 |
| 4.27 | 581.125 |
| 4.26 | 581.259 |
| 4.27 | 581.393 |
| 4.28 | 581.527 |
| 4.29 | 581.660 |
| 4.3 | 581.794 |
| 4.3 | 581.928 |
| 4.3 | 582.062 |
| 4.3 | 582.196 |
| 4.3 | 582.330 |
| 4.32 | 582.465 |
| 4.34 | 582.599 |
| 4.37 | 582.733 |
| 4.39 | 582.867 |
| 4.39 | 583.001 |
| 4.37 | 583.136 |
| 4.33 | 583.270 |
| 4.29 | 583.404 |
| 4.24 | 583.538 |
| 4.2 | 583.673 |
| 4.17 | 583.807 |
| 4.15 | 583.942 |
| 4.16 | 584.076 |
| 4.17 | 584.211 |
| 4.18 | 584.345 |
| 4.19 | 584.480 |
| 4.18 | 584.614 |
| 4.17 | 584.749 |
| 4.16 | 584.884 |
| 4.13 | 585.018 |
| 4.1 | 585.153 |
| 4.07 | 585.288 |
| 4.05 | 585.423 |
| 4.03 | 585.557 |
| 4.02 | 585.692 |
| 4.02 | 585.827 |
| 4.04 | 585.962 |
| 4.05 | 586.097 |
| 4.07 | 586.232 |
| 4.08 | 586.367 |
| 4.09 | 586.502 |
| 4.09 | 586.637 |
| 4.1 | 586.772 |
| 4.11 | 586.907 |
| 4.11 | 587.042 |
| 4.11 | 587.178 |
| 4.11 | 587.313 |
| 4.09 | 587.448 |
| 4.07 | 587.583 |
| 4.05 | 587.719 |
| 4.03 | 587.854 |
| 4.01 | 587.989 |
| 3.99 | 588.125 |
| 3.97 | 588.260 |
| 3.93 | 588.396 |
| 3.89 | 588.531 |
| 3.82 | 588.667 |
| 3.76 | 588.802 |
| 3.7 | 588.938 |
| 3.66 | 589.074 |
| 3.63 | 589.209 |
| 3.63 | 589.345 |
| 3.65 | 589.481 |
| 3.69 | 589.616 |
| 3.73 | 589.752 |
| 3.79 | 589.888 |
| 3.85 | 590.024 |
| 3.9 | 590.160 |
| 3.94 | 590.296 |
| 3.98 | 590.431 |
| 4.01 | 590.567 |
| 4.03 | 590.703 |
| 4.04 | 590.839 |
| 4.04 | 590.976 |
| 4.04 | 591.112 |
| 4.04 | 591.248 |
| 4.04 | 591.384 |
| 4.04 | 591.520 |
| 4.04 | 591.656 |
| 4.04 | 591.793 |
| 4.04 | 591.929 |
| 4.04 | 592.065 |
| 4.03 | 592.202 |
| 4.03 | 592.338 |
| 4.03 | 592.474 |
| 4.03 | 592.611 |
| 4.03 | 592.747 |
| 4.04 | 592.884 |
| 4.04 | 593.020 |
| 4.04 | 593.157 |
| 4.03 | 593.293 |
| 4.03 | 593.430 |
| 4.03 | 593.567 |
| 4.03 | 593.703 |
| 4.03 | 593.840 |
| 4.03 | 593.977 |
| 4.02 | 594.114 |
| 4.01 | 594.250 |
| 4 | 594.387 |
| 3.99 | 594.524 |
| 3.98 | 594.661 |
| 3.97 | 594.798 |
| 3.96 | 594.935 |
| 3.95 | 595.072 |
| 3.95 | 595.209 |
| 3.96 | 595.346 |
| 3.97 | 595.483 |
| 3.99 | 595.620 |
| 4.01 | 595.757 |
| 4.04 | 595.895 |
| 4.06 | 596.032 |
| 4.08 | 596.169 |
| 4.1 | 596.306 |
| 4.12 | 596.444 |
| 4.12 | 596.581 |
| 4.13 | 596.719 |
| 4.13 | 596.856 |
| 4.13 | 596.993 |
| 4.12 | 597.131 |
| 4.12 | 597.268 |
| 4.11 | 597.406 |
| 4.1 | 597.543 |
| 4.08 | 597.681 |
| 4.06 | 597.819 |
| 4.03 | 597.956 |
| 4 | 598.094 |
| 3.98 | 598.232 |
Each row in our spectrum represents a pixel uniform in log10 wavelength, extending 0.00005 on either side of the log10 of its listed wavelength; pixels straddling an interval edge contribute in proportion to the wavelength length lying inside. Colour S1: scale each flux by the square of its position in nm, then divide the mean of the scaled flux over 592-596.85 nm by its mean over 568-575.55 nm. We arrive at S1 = 1.1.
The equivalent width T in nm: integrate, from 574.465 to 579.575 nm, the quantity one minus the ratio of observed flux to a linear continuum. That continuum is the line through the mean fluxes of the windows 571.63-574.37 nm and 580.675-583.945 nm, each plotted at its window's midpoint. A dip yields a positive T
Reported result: 0.12 nm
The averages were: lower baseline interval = 4.19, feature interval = 4.14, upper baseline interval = 4.3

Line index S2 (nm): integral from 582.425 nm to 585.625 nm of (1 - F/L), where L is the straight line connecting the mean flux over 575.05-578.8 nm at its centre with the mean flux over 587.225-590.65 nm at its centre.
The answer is -0.177 nm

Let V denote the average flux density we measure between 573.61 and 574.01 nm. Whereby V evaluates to 4.16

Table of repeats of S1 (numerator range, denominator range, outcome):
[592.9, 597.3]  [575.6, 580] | 1.03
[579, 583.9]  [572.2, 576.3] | 1.05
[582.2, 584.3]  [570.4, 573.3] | 1.07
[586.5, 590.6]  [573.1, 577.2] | 0.98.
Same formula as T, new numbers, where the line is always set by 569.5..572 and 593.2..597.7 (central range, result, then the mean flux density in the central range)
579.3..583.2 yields -0.20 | 4.29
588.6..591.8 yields 0.14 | 3.88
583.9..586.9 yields -0.03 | 4.1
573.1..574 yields -0.02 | 4.19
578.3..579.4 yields 0.01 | 4.07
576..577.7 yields -0.05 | 4.21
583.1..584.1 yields -0.04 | 4.24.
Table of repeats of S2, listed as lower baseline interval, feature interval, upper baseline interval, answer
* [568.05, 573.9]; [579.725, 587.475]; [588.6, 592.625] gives -0.44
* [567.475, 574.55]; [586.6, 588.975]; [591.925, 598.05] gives 0.04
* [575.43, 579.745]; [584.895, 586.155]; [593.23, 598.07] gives 0.01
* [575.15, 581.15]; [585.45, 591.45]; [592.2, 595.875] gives 0.17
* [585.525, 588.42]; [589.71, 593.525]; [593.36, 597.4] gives 0.04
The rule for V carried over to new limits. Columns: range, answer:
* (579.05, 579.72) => 4.07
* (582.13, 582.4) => 4.29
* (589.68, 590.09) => 3.78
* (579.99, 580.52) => 4.36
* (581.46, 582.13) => 4.3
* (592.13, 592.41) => 4.03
